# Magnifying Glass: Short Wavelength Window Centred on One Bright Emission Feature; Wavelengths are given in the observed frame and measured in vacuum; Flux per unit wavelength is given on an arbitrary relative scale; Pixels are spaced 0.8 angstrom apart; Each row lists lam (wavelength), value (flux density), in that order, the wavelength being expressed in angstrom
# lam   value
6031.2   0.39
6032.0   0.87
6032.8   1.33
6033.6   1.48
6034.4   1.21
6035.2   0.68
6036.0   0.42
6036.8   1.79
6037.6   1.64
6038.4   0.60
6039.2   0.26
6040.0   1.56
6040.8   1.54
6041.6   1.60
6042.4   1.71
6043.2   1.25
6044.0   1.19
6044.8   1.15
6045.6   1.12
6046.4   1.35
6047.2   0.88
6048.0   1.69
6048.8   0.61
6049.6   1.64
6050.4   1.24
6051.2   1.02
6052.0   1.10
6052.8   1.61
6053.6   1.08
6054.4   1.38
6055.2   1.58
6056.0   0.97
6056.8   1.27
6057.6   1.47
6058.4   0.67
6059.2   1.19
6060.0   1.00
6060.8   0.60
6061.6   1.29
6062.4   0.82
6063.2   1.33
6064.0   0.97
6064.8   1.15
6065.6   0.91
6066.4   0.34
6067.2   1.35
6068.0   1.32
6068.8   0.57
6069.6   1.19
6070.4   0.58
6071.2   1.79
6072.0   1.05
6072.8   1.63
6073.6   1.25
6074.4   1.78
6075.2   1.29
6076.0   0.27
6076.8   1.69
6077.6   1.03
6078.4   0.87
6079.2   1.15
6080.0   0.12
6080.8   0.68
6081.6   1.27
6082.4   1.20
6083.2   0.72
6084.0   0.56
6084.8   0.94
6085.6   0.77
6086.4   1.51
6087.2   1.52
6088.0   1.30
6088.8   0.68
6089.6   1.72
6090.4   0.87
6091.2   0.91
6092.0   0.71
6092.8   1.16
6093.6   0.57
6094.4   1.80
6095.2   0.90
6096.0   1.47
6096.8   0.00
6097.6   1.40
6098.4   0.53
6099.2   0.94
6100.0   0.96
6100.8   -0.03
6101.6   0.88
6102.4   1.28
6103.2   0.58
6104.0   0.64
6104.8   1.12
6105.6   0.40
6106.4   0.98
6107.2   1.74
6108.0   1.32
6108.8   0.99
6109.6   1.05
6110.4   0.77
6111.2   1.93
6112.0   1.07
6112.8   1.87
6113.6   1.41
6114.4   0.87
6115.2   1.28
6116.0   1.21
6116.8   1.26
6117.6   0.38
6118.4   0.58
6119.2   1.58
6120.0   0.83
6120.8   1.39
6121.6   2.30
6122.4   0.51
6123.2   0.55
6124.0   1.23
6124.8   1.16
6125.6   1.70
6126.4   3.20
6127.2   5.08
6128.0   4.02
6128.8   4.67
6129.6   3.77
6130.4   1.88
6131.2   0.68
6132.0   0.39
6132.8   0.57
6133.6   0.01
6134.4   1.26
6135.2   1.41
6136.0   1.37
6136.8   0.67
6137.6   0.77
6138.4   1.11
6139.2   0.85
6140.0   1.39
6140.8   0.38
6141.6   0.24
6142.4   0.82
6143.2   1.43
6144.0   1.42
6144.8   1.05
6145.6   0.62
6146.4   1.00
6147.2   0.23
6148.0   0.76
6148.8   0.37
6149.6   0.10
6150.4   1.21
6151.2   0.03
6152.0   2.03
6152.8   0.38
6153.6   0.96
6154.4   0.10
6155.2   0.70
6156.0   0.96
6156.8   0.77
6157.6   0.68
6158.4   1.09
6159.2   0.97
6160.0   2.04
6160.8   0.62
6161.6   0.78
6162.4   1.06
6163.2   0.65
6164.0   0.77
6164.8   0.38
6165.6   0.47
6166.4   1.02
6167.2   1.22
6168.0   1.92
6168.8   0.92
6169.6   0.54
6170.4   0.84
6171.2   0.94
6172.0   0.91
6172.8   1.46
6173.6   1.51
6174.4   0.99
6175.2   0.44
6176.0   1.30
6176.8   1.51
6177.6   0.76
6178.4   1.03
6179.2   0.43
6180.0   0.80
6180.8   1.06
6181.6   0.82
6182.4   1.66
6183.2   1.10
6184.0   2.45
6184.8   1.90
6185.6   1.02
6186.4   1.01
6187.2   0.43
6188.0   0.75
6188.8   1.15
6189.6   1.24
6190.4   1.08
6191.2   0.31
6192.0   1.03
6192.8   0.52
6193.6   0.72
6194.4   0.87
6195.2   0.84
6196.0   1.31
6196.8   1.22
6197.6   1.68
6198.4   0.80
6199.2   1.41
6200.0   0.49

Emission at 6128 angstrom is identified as Hbeta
